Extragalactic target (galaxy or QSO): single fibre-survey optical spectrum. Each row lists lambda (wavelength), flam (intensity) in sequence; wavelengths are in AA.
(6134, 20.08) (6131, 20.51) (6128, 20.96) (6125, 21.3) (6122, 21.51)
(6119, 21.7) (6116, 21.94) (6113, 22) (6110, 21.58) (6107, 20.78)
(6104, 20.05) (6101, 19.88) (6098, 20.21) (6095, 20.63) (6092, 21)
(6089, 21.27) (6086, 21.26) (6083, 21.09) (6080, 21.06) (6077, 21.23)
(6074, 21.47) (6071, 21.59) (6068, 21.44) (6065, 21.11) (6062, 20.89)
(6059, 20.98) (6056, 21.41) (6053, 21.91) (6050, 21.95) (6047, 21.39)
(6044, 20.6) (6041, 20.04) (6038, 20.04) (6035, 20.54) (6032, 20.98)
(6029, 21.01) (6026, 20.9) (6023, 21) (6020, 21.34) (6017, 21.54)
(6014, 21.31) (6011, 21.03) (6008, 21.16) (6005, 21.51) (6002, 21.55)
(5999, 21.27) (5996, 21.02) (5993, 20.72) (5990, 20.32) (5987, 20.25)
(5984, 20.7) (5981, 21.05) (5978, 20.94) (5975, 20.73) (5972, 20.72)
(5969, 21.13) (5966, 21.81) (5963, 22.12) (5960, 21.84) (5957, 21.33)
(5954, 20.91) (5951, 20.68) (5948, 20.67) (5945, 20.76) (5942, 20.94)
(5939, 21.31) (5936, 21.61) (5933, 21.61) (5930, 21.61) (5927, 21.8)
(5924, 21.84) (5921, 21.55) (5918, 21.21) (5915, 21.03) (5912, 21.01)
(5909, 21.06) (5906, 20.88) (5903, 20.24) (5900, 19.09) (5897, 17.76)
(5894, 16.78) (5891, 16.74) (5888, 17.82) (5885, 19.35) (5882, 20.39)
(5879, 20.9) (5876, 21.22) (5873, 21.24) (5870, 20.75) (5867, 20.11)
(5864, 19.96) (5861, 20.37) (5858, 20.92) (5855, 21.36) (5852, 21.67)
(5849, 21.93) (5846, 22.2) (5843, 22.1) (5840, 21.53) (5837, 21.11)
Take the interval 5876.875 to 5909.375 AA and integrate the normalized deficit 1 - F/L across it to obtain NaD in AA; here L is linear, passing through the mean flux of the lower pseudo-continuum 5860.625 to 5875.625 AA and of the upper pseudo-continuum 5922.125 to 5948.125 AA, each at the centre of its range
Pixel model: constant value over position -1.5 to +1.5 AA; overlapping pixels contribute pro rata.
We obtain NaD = 2.7 AA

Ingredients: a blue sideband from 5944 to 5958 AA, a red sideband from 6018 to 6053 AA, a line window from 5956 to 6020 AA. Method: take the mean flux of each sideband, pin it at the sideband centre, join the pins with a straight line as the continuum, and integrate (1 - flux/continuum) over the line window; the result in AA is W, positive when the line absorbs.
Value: -0.8 AA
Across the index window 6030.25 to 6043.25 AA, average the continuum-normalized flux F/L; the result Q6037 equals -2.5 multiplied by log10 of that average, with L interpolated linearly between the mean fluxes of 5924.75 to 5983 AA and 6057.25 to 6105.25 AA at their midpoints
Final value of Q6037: 0.03 mag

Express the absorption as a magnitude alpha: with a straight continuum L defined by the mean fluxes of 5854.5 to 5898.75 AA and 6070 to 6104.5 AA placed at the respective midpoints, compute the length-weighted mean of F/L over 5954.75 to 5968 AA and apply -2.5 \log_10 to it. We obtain -0.08 mag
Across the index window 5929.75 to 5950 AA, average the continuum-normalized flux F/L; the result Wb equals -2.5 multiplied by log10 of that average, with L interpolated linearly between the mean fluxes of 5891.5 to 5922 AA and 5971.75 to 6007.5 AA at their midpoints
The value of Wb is -0.04 mag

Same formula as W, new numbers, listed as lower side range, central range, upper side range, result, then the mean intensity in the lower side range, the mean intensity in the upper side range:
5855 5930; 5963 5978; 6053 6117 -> -0.44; 20.2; 21.1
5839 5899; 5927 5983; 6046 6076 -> -1.24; 20.2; 21.4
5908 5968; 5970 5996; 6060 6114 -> 0.65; 21.3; 21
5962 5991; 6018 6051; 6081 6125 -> 0.21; 21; 21.1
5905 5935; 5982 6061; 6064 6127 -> 0.83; 21.4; 21.1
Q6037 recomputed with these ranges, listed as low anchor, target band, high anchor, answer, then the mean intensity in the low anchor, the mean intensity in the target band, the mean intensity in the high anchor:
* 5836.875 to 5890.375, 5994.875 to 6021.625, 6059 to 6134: -0.02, 20.8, 21.3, 21.1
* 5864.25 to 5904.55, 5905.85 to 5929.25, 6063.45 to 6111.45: -0.09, 19.4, 21.3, 21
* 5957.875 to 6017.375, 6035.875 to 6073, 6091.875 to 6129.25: 0.00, 21.1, 21.1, 21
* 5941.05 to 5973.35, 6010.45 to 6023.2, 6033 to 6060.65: -0.01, 21.2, 21.3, 21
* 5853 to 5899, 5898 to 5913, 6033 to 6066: -0.02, 19.7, 20.3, 21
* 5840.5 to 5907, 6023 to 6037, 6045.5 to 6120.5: 0.00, 20.2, 20.8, 21.2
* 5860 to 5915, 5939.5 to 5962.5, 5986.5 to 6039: -0.04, 19.8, 21.1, 21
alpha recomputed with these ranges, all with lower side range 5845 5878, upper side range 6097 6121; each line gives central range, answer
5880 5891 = 0.12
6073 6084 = -0.01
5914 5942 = -0.02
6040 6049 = 0.01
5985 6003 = 0.01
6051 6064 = -0.01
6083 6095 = 0.00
